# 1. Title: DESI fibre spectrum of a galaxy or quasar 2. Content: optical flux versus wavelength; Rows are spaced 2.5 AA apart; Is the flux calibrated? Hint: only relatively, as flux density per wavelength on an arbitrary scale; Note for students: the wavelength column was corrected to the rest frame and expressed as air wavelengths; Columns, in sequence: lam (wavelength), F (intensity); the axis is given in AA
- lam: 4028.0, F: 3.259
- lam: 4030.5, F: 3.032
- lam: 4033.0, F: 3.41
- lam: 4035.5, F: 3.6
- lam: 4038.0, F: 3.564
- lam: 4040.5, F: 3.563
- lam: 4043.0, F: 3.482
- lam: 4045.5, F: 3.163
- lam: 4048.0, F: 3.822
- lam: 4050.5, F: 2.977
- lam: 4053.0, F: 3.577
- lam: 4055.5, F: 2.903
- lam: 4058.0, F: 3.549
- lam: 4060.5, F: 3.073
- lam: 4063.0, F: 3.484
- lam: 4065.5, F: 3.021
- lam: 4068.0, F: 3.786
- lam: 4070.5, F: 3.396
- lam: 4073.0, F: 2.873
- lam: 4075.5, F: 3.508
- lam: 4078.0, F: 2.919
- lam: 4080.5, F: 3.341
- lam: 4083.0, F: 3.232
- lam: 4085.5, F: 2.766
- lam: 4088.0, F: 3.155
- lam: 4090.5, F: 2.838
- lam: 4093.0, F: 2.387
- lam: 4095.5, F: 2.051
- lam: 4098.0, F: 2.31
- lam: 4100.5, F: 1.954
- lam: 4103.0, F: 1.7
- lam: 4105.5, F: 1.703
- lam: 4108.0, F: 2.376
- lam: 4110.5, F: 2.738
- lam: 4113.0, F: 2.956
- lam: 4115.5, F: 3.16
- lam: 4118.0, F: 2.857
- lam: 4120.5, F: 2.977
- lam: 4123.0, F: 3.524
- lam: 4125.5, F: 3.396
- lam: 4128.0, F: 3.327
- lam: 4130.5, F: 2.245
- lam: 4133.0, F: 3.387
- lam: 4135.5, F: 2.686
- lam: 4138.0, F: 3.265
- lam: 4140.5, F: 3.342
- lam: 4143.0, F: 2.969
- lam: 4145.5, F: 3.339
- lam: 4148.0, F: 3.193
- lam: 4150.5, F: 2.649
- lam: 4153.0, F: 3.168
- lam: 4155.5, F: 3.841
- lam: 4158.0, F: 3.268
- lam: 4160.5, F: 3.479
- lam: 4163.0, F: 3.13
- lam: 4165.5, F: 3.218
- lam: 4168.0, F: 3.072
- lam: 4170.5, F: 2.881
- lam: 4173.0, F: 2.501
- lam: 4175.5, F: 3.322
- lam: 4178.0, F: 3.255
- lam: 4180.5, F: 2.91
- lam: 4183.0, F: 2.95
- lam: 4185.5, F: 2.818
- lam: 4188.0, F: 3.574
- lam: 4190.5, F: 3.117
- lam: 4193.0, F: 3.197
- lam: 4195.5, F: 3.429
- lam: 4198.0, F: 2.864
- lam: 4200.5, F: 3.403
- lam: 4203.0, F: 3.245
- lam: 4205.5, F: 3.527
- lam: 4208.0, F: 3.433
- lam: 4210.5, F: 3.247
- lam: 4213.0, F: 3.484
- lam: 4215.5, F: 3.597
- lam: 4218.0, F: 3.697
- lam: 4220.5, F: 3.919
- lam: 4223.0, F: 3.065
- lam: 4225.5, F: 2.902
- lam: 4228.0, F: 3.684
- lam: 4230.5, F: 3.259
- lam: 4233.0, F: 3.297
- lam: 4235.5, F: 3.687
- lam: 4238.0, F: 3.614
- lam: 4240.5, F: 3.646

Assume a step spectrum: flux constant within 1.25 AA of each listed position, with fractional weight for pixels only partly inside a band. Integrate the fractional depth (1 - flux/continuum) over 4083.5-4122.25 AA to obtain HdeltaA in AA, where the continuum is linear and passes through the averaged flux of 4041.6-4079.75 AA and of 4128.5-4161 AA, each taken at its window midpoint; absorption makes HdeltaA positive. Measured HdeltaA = 8.0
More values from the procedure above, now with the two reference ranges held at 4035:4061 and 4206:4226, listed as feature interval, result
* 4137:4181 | 3.4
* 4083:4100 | 4.0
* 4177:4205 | 2.2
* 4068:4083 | 0.6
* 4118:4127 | 0.5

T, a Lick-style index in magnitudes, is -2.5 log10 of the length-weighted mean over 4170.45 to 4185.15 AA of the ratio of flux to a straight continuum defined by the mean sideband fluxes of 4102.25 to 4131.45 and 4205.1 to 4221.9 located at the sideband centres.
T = 0.10 mag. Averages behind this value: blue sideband 2.77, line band 2.97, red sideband 3.55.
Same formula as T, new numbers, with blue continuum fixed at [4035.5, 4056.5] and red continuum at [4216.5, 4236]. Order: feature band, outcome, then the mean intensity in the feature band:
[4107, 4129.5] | 0.128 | 3.03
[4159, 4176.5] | 0.112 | 3.09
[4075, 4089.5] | 0.092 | 3.13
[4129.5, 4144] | 0.143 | 3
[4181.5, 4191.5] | 0.105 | 3.11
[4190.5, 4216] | 0.033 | 3.32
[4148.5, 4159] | 0.062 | 3.23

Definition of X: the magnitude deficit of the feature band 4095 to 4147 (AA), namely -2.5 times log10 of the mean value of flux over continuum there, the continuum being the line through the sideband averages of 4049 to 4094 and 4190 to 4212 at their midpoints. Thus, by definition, 0.153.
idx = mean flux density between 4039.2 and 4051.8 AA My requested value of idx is 3.4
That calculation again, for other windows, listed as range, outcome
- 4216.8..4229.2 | 3.45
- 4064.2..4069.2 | 3.4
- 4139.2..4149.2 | 3.21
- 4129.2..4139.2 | 2.9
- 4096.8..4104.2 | 1.99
